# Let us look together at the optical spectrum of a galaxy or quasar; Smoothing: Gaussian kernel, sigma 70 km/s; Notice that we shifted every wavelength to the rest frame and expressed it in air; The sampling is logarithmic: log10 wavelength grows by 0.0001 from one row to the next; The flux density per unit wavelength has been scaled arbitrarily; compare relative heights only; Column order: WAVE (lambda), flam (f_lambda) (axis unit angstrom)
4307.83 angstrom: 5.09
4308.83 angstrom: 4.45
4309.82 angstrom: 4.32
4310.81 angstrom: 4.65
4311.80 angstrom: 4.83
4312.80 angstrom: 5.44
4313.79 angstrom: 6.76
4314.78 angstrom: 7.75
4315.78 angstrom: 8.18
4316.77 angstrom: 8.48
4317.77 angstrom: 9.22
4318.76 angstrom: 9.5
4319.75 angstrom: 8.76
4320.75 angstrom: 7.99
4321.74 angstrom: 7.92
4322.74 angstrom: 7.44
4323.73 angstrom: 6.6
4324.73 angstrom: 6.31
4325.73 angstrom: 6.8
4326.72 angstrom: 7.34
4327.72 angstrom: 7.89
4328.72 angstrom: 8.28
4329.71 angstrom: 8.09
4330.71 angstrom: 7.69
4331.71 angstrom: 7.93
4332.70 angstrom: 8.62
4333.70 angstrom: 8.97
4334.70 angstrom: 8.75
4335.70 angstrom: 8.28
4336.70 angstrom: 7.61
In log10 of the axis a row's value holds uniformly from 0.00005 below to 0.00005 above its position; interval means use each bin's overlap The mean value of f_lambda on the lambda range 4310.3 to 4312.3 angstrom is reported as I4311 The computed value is 4.74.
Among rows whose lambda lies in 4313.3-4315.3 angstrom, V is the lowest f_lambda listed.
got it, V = 6.76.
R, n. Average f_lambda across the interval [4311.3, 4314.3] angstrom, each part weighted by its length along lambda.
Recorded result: 5.69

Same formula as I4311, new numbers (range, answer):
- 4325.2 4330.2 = 7.67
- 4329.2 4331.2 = 7.91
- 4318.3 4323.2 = 8.32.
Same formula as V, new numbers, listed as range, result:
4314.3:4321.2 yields 7.75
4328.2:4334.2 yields 7.69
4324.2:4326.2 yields 6.31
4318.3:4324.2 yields 6.6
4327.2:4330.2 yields 7.89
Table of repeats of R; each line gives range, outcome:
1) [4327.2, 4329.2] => 8.05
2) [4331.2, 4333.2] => 8.29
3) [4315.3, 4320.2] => 8.84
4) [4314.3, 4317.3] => 8.13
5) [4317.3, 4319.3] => 9.39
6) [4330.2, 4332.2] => 7.79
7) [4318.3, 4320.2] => 9.15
